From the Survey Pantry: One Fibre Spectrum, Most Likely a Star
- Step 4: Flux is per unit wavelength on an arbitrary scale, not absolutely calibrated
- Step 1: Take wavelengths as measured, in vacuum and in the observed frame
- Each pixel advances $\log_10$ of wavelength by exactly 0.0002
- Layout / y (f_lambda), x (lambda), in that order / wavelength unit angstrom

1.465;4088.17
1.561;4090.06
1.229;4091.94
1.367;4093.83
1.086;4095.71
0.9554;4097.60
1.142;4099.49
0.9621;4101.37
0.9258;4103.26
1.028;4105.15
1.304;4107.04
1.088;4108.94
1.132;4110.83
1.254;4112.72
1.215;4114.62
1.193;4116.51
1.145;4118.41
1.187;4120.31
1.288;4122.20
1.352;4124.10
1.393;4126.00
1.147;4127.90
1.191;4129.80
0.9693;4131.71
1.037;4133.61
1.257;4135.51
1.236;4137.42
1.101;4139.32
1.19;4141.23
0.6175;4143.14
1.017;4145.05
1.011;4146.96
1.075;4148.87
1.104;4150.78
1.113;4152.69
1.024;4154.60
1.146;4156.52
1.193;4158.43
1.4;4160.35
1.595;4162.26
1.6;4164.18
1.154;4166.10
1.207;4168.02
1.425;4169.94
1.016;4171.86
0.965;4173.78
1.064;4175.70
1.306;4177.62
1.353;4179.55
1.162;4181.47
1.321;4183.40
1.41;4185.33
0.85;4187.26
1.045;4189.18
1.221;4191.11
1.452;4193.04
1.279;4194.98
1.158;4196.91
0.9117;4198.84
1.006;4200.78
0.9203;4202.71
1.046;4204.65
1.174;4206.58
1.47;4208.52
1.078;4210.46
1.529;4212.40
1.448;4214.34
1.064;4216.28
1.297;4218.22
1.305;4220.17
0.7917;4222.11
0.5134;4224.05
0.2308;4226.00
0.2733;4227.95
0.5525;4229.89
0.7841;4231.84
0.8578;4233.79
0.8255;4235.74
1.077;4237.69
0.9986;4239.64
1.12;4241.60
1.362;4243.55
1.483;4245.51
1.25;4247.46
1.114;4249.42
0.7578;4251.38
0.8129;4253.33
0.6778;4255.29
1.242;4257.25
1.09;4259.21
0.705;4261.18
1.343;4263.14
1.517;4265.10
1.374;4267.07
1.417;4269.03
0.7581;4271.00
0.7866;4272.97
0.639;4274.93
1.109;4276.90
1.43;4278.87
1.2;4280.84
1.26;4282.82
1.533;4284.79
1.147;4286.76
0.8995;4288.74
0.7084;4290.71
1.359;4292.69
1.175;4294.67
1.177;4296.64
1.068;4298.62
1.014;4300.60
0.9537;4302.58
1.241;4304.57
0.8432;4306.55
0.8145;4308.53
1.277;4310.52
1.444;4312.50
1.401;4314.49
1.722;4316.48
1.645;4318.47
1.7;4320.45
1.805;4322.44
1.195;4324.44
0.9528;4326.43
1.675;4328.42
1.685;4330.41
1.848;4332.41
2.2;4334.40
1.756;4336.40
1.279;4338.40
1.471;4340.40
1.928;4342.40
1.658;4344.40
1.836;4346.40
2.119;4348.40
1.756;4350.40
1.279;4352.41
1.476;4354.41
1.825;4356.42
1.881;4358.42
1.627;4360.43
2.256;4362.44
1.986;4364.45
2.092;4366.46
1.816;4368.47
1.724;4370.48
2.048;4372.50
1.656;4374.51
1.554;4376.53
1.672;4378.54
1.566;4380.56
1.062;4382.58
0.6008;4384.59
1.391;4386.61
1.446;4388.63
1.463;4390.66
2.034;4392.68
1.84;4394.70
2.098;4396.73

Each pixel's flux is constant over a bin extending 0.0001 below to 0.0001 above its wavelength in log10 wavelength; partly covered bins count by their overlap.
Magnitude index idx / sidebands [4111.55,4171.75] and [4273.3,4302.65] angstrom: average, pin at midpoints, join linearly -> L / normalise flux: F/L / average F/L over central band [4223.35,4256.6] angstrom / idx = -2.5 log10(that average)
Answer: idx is 0.29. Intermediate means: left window 1.19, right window 1.11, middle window 0.871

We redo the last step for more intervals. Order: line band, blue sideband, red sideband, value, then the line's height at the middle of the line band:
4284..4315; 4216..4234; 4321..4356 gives 0.19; 1.34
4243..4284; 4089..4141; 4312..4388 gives 0.31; 1.47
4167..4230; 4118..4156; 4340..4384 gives 0.17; 1.29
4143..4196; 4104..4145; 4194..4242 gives -0.12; 1.07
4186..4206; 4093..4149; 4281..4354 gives 0.13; 1.24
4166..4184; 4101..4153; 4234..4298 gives -0.07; 1.12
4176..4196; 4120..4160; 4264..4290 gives -0.09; 1.14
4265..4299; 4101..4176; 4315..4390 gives 0.30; 1.49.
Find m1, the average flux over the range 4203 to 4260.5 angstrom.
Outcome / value 1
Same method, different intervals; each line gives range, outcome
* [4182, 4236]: 1.03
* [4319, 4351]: 1.68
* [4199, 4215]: 1.19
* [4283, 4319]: 1.19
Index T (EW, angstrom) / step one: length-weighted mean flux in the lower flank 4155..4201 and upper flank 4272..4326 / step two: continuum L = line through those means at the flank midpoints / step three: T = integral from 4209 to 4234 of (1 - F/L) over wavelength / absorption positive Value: 6.2 angstrom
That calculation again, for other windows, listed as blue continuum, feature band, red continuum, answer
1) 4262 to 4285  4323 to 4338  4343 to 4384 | -0.71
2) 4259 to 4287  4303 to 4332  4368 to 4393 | -1.70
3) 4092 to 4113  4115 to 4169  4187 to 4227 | -3.57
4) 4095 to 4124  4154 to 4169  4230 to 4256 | -2.99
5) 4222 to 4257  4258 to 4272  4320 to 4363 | -1.29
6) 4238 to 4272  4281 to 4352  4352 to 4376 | 5.09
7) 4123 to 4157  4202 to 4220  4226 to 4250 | -4.46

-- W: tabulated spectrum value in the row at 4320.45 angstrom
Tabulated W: 1.7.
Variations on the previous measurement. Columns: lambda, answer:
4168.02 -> 1.207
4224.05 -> 0.5134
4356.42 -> 1.825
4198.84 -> 0.9117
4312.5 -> 1.444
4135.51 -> 1.257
